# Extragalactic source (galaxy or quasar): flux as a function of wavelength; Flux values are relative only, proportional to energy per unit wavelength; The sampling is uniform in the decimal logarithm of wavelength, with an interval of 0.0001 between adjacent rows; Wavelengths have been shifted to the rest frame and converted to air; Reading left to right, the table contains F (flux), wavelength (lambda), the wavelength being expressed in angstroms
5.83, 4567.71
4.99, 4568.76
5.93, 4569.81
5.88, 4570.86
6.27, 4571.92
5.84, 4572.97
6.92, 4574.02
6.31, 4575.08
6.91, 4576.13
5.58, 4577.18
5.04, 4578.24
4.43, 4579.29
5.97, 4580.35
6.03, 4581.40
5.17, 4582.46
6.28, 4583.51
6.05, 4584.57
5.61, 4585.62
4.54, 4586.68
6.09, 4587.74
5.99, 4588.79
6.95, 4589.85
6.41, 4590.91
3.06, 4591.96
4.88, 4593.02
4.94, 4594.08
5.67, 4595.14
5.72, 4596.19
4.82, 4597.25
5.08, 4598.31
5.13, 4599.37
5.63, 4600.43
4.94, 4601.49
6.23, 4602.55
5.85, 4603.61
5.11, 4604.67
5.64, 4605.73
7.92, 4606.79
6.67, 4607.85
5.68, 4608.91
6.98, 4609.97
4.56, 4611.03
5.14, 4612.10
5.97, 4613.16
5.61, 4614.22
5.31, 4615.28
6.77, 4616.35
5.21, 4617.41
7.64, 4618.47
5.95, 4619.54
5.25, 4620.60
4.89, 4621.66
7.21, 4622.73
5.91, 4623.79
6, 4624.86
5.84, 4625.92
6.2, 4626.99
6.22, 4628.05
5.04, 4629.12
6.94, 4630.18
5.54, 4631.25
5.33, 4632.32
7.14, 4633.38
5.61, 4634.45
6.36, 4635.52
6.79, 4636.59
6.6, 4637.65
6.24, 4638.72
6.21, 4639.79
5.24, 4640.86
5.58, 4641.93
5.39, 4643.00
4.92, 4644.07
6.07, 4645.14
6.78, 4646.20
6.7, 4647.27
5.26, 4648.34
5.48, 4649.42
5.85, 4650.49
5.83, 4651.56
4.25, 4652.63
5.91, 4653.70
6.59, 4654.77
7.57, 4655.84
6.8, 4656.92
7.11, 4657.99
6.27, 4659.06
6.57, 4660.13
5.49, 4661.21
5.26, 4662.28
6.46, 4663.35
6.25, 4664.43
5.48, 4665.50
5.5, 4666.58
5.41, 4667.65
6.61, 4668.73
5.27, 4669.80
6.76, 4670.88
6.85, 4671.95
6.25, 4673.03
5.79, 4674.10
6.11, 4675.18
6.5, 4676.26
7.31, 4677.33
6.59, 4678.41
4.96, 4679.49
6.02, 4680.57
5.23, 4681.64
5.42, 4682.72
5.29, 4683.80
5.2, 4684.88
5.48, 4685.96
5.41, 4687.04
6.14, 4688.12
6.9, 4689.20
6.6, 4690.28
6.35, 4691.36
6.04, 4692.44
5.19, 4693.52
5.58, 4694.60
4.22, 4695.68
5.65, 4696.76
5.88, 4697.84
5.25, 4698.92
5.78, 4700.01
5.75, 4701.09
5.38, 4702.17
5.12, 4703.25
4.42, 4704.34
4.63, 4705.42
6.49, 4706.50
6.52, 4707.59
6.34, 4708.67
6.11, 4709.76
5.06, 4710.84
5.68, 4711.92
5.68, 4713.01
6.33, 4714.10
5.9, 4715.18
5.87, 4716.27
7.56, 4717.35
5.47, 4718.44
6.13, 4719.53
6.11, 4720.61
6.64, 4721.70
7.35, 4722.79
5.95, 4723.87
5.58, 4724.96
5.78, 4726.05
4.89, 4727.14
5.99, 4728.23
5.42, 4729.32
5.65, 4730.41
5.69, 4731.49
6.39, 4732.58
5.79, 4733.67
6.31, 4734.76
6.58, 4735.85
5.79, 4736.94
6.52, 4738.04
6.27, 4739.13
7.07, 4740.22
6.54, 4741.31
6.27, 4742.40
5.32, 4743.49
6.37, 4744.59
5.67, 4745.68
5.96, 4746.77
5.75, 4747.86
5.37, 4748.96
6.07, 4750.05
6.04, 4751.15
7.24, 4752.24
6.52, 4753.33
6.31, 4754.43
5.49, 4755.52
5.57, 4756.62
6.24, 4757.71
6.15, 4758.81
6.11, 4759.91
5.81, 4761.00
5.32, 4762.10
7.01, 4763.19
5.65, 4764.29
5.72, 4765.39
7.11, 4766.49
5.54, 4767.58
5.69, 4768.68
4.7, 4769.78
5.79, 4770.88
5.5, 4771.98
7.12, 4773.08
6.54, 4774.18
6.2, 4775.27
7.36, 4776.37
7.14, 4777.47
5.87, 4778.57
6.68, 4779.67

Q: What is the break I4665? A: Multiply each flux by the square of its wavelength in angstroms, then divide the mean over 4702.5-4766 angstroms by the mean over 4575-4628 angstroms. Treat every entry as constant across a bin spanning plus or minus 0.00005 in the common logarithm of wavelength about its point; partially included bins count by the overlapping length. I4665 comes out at 1.11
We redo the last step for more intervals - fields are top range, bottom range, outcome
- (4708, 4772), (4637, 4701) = 1.05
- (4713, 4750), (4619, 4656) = 1.06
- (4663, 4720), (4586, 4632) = 1.05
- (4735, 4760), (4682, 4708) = 1.12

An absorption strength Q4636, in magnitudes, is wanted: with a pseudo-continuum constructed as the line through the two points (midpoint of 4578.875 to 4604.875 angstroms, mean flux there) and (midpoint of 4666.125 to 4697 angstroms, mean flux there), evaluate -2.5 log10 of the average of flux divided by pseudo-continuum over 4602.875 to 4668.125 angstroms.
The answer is -0.06 mag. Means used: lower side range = 5.47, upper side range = 5.89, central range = 5.99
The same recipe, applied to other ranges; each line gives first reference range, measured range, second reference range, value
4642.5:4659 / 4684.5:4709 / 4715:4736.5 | 0.07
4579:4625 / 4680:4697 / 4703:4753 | 0.04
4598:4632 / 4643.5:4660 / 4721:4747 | -0.03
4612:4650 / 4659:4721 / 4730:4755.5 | 0.04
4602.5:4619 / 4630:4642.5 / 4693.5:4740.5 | -0.02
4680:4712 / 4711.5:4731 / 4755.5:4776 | -0.04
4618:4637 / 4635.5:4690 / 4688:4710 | -0.02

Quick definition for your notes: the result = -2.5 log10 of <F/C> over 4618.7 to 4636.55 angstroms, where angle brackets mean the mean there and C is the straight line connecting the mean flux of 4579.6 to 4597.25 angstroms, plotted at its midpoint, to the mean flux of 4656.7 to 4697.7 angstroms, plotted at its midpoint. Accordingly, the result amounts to -0.05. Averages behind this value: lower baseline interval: 5.55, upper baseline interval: 5.95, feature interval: 6.01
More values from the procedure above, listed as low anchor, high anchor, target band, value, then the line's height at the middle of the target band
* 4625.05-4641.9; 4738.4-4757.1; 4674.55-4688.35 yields 0.05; 6.09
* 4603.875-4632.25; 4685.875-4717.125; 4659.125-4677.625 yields -0.05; 5.83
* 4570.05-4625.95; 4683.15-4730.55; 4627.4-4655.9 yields -0.03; 5.77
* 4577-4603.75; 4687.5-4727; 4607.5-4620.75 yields -0.07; 5.54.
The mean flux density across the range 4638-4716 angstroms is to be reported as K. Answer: 5.87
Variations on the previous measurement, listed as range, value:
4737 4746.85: 6.21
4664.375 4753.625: 5.93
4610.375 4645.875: 5.91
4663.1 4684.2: 6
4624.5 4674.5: 6.04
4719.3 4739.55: 6.04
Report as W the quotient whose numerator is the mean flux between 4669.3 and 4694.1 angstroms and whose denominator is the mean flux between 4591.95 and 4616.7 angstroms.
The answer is 1.1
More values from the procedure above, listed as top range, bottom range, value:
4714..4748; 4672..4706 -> 1.07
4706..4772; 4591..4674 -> 1.02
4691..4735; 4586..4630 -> 1.01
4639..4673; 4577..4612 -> 1.07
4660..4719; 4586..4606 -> 1.08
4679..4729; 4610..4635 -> 0.98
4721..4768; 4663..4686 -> 1.02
